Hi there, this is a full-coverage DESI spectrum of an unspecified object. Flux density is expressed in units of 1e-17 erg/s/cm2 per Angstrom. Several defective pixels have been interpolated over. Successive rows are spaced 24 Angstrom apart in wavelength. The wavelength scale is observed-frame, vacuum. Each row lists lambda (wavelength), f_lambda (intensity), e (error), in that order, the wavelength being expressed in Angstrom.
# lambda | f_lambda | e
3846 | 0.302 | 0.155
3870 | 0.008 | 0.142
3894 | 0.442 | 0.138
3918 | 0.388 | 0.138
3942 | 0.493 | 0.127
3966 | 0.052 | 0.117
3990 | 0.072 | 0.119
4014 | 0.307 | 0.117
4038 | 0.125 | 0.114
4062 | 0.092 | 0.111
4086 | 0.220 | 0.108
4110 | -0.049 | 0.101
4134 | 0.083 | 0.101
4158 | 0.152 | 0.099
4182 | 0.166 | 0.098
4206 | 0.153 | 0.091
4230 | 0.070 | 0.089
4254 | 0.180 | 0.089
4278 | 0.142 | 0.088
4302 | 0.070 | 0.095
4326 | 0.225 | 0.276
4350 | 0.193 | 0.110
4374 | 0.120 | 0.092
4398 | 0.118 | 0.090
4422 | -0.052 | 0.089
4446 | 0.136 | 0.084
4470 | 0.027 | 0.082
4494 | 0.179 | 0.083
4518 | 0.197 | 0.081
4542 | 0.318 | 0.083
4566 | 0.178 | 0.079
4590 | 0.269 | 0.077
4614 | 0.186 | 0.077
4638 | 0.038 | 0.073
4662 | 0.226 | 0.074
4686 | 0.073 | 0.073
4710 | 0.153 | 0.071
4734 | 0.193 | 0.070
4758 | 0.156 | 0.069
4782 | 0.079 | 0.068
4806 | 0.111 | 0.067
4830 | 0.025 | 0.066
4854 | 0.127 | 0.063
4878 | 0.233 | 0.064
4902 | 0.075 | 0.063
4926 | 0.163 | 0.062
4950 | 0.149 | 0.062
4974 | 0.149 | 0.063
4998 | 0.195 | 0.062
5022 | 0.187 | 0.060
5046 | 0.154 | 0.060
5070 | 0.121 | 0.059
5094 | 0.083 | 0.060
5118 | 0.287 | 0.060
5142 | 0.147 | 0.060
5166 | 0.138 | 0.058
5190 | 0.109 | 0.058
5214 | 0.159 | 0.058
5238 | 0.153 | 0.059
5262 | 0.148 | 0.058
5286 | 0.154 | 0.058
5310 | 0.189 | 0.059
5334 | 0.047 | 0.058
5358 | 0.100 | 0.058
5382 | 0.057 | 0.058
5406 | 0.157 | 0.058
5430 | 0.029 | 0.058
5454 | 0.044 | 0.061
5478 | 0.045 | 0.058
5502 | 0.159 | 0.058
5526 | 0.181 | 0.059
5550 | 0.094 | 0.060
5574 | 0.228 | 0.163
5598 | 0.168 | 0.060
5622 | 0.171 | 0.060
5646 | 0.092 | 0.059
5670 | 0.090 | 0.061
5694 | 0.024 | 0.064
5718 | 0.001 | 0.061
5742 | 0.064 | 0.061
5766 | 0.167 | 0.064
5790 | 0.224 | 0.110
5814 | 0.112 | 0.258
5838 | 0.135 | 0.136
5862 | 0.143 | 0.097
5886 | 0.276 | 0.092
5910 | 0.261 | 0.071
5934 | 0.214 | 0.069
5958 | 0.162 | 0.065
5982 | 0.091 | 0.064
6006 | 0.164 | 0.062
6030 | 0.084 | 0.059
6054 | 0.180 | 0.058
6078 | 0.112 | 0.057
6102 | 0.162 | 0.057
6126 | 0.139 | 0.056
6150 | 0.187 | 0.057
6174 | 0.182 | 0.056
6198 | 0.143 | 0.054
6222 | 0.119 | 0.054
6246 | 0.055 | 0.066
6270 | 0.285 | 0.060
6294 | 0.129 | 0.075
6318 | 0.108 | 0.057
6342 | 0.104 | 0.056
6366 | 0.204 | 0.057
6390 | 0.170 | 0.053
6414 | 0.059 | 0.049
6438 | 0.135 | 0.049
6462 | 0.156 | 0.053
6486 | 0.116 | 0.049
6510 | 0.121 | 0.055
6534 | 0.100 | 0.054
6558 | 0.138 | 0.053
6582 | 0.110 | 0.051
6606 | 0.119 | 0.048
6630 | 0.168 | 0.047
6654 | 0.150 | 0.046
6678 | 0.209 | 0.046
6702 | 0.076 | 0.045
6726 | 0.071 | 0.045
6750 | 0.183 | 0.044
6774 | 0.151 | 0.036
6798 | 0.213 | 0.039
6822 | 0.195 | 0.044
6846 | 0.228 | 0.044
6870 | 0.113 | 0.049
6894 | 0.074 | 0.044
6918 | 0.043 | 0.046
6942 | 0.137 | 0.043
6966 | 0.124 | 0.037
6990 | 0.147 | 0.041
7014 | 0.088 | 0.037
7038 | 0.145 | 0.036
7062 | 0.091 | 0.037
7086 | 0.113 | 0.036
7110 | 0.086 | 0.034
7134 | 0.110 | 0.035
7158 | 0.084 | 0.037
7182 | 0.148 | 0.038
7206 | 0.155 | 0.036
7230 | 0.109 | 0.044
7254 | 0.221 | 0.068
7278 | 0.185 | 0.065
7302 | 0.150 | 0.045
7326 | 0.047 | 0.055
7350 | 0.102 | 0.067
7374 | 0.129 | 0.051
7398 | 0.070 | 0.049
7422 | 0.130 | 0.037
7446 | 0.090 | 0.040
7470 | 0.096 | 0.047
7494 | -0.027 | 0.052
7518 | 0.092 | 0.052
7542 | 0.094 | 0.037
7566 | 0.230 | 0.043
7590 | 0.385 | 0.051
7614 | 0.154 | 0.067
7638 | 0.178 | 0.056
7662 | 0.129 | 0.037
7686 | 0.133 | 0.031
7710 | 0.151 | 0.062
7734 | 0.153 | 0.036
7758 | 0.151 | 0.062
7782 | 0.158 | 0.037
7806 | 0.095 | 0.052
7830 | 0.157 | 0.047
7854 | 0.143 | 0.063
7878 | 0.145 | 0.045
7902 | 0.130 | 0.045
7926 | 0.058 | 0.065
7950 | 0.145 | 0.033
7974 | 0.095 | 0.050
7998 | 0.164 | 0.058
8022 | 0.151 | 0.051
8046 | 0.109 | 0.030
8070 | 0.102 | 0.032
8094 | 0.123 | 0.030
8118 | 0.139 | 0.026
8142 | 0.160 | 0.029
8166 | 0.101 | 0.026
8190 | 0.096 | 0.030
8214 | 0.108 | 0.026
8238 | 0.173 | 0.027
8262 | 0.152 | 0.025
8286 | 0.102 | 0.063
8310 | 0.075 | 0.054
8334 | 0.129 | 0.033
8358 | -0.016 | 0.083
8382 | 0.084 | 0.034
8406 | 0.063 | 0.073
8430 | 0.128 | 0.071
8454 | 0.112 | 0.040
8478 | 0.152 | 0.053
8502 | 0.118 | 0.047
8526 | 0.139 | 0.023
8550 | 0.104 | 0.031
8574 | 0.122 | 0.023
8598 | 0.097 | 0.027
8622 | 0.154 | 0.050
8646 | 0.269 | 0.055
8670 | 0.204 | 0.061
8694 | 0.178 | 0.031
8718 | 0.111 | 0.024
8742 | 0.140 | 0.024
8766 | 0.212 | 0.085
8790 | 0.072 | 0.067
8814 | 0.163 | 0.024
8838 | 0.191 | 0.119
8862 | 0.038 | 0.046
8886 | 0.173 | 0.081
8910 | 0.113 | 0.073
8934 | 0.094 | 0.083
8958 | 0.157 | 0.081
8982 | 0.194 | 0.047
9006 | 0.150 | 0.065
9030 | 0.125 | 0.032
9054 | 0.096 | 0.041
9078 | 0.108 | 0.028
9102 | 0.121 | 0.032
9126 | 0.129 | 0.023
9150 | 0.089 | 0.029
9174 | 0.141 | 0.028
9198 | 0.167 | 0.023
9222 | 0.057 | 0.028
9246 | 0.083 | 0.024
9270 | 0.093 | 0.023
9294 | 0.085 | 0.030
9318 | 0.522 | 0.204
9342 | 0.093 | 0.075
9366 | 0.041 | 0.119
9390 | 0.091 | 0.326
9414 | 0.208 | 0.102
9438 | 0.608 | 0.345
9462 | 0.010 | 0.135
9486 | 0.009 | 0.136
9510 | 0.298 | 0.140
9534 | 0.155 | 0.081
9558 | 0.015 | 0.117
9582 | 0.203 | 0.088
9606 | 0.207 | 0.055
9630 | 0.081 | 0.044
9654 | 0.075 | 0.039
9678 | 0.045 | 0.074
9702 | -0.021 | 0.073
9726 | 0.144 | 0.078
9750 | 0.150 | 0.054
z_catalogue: 1.033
